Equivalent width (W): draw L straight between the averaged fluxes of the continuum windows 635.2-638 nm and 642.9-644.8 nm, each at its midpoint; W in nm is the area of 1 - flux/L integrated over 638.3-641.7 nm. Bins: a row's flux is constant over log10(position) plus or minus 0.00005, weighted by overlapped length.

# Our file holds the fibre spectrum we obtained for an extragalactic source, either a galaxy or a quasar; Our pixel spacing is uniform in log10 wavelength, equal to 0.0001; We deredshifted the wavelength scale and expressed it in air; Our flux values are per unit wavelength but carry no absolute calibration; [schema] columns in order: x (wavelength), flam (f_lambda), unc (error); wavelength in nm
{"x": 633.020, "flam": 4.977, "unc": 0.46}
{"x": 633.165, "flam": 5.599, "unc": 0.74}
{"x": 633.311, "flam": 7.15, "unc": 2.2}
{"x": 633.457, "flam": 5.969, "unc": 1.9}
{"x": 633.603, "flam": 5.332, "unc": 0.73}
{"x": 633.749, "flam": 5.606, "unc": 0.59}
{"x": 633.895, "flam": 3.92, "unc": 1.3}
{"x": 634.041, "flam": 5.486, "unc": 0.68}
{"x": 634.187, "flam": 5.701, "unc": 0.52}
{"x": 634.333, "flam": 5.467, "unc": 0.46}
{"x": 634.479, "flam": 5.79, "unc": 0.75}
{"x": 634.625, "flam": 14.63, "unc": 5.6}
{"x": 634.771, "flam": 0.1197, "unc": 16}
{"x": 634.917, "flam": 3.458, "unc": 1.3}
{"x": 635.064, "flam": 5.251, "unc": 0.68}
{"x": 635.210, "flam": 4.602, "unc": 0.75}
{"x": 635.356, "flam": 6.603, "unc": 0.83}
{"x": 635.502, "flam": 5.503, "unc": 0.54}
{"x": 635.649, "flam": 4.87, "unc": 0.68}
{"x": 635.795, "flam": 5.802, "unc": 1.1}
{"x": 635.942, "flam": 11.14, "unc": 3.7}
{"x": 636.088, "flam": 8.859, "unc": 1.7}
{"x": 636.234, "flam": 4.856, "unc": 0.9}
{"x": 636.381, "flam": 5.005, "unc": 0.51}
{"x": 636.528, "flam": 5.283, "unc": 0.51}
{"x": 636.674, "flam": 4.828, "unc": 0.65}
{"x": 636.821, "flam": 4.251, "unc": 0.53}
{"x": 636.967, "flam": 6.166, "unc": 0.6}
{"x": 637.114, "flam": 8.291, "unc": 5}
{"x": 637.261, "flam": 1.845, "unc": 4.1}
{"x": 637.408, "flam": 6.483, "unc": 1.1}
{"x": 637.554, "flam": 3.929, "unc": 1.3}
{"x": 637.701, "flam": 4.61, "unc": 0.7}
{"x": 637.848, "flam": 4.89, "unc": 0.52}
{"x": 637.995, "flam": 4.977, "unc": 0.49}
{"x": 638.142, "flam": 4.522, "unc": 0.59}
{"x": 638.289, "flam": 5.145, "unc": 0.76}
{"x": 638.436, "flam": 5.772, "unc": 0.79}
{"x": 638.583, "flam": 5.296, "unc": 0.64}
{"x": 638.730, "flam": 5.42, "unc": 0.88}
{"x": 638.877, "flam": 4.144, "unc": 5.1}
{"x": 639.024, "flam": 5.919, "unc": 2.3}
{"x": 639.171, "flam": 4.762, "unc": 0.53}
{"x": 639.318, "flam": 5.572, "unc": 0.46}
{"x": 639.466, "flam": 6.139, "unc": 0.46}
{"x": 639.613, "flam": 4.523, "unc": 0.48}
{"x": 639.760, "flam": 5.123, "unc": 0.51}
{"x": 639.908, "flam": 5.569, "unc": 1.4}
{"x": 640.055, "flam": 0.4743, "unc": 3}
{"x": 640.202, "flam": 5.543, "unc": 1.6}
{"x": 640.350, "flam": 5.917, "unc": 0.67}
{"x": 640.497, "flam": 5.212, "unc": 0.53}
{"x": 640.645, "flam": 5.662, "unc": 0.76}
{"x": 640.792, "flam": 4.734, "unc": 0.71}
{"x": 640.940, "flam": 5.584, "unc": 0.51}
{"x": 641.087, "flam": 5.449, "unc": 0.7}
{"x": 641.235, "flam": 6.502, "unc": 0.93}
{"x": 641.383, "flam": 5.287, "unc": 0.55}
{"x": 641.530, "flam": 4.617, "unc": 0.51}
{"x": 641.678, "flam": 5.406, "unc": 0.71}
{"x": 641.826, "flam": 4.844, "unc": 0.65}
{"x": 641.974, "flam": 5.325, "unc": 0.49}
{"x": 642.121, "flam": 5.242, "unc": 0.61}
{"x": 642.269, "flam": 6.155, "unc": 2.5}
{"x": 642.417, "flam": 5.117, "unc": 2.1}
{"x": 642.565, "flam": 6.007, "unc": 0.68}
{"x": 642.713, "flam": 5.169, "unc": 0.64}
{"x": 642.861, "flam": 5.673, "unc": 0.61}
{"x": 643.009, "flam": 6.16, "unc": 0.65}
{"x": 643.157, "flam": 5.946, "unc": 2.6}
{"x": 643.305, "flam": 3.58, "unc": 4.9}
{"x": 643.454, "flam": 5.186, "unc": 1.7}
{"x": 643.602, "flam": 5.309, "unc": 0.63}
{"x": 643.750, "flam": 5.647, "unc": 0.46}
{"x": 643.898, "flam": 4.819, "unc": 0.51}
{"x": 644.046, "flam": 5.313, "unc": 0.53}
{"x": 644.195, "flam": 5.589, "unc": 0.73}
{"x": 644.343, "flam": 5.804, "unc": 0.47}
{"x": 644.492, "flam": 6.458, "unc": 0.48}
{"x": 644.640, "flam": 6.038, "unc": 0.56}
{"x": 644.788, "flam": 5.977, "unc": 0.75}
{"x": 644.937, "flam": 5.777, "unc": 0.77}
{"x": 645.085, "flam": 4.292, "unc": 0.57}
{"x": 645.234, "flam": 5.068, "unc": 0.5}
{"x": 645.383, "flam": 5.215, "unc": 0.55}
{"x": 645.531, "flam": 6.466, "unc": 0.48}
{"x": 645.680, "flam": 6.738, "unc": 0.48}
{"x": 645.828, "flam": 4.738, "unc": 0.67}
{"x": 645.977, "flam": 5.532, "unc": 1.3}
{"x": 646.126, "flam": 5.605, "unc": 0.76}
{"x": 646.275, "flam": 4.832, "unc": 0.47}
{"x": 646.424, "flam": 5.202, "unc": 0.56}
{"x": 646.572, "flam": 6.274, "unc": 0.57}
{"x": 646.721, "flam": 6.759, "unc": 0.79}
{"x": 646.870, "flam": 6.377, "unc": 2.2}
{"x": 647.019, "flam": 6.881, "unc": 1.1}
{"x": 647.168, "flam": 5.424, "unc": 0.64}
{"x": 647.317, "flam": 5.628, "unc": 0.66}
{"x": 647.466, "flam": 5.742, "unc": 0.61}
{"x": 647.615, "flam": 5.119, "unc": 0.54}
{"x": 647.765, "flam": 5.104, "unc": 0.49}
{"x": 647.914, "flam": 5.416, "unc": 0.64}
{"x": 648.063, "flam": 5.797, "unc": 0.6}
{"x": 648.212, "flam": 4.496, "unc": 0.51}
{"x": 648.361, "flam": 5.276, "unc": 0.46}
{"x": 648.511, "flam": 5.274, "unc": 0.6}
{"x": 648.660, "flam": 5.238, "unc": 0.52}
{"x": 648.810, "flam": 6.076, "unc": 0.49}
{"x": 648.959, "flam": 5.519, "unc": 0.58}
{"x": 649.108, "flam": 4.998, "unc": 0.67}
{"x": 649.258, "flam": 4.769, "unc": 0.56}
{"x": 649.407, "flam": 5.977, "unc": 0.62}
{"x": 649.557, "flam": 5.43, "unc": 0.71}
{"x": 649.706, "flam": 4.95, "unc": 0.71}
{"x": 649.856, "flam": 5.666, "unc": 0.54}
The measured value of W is 0.27 nm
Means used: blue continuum 5.68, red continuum 5.51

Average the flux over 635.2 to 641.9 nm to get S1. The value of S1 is 5.35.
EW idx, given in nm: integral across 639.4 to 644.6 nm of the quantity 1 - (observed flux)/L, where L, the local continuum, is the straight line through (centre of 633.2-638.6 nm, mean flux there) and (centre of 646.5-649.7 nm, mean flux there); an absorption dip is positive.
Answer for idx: 0.282 nm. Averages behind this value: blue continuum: 5.61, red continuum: 5.58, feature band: 5.29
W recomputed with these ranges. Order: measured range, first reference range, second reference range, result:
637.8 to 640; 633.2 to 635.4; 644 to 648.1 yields 0.20 nm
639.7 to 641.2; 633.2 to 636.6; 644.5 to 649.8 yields 0.21 nm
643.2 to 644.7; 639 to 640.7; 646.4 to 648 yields 0.02 nm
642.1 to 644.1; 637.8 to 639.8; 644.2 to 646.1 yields 0.04 nm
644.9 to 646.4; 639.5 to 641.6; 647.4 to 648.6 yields -0.06 nm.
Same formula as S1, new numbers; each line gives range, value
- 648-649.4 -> 5.3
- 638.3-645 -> 5.33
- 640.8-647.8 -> 5.55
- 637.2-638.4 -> 4.62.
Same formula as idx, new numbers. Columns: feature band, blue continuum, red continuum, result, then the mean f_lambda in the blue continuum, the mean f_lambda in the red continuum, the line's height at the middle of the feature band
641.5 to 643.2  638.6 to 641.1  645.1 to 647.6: -0.06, 5.04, 5.73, 5.31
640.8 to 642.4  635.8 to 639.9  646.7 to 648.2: 0.05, 5.48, 5.74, 5.58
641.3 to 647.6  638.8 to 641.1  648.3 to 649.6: -0.42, 5.01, 5.39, 5.2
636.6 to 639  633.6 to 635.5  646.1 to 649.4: 0.21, 5.54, 5.54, 5.54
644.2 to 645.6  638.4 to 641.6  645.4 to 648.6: -0.05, 5.14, 5.64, 5.49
